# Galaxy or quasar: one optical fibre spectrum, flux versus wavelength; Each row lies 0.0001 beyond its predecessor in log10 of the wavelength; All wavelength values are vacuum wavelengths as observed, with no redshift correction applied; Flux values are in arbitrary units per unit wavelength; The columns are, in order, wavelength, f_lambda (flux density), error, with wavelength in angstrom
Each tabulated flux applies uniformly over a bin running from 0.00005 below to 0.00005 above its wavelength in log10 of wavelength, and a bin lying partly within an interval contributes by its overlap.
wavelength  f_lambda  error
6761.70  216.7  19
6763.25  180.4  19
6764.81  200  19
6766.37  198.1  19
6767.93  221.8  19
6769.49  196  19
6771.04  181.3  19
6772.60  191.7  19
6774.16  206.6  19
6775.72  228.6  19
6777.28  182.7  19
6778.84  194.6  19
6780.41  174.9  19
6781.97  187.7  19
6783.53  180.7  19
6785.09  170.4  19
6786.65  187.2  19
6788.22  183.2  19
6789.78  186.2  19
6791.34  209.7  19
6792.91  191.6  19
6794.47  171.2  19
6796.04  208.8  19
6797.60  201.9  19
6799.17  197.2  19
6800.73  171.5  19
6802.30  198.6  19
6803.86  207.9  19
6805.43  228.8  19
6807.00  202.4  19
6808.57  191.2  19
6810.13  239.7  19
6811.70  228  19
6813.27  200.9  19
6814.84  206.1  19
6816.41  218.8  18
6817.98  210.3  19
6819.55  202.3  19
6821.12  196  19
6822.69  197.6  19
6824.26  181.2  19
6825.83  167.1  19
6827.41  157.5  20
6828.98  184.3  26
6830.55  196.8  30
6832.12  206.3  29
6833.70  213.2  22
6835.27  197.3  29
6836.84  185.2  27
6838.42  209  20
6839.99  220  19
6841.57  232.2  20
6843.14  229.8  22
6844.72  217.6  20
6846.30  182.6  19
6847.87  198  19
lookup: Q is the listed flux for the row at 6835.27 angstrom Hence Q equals 197.3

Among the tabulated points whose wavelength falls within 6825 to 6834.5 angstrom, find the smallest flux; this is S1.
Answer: 157.5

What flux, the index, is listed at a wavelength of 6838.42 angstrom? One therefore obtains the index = 209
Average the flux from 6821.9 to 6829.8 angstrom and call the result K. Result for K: 178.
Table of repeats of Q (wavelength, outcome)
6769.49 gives 196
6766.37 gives 198.1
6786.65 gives 187.2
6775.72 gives 228.6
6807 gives 202.4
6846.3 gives 182.6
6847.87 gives 198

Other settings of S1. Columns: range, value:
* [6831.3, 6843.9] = 185.2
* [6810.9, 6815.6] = 200.9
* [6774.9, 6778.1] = 182.7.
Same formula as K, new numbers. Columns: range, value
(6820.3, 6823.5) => 197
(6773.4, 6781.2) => 197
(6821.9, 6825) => 190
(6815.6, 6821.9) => 207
